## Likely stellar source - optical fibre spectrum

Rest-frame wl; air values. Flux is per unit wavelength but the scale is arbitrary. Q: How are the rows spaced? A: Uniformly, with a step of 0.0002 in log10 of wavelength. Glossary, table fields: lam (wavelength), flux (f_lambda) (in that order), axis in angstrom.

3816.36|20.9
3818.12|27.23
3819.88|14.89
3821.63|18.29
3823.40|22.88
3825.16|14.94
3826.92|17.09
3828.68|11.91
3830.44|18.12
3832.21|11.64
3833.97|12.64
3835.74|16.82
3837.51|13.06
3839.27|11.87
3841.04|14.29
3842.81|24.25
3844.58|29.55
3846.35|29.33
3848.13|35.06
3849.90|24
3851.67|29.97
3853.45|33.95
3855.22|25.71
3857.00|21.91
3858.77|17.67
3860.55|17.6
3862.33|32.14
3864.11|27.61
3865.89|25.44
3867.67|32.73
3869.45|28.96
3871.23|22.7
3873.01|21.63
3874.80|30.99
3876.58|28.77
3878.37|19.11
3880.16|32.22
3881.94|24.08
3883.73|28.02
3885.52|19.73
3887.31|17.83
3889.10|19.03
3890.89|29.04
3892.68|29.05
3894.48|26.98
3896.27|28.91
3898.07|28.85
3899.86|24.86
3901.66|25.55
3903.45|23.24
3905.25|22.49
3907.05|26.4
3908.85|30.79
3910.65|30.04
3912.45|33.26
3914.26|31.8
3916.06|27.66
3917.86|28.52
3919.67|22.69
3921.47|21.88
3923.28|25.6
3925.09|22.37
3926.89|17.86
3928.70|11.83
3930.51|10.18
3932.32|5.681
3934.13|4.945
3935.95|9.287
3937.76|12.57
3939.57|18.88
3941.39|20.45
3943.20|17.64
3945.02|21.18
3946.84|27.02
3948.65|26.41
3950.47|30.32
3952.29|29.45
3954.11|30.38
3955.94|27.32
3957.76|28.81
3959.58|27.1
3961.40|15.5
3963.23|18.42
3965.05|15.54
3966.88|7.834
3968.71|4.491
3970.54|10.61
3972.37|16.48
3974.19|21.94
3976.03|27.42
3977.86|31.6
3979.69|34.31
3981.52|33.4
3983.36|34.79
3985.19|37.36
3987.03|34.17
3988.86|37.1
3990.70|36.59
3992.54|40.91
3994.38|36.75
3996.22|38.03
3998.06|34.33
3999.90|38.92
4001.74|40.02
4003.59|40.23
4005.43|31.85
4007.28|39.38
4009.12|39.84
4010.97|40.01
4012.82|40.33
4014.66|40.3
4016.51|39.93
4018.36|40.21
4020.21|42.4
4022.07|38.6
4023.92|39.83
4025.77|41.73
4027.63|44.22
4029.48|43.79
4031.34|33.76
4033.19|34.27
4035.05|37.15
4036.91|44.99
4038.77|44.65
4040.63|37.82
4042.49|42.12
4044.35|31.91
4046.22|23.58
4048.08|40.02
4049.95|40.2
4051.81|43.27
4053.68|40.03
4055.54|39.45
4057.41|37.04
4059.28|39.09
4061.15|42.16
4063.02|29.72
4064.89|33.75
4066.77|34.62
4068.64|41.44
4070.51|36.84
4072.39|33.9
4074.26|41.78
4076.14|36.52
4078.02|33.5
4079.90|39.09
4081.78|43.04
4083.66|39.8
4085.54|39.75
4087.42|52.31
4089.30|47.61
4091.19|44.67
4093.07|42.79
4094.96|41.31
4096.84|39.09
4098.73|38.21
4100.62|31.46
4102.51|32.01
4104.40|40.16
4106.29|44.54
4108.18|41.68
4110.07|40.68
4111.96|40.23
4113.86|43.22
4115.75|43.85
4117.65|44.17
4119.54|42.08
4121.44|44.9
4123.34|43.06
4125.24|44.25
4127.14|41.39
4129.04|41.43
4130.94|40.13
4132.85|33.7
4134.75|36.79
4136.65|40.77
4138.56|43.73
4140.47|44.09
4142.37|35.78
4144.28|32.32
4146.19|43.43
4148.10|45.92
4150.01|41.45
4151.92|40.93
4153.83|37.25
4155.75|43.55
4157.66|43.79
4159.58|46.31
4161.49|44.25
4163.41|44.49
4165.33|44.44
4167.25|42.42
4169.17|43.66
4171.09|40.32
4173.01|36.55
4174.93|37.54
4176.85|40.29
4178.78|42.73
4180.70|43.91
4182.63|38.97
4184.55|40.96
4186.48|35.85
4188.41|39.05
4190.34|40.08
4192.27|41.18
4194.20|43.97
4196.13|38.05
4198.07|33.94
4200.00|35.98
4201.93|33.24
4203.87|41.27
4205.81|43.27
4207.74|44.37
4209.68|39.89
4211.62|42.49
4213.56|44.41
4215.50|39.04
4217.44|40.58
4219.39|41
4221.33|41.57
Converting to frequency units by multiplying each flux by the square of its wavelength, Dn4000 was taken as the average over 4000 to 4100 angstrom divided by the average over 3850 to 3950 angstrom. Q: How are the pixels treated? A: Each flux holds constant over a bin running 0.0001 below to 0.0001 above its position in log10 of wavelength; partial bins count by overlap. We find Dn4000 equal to 1.8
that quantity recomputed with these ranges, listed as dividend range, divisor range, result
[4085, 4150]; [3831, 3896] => 1.94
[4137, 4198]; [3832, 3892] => 1.99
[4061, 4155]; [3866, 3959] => 1.86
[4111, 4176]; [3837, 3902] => 1.88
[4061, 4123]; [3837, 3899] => 1.77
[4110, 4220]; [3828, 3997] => 1.93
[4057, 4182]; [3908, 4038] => 1.50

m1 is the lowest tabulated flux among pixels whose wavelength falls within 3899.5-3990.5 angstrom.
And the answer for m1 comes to 4.491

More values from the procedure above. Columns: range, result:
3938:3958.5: 17.64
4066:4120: 31.46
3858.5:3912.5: 17.6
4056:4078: 29.72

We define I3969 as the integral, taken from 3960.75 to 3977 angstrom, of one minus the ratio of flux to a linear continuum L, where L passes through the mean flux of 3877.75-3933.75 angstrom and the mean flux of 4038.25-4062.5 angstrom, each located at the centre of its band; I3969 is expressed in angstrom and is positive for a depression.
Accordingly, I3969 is 8.0 angstrom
